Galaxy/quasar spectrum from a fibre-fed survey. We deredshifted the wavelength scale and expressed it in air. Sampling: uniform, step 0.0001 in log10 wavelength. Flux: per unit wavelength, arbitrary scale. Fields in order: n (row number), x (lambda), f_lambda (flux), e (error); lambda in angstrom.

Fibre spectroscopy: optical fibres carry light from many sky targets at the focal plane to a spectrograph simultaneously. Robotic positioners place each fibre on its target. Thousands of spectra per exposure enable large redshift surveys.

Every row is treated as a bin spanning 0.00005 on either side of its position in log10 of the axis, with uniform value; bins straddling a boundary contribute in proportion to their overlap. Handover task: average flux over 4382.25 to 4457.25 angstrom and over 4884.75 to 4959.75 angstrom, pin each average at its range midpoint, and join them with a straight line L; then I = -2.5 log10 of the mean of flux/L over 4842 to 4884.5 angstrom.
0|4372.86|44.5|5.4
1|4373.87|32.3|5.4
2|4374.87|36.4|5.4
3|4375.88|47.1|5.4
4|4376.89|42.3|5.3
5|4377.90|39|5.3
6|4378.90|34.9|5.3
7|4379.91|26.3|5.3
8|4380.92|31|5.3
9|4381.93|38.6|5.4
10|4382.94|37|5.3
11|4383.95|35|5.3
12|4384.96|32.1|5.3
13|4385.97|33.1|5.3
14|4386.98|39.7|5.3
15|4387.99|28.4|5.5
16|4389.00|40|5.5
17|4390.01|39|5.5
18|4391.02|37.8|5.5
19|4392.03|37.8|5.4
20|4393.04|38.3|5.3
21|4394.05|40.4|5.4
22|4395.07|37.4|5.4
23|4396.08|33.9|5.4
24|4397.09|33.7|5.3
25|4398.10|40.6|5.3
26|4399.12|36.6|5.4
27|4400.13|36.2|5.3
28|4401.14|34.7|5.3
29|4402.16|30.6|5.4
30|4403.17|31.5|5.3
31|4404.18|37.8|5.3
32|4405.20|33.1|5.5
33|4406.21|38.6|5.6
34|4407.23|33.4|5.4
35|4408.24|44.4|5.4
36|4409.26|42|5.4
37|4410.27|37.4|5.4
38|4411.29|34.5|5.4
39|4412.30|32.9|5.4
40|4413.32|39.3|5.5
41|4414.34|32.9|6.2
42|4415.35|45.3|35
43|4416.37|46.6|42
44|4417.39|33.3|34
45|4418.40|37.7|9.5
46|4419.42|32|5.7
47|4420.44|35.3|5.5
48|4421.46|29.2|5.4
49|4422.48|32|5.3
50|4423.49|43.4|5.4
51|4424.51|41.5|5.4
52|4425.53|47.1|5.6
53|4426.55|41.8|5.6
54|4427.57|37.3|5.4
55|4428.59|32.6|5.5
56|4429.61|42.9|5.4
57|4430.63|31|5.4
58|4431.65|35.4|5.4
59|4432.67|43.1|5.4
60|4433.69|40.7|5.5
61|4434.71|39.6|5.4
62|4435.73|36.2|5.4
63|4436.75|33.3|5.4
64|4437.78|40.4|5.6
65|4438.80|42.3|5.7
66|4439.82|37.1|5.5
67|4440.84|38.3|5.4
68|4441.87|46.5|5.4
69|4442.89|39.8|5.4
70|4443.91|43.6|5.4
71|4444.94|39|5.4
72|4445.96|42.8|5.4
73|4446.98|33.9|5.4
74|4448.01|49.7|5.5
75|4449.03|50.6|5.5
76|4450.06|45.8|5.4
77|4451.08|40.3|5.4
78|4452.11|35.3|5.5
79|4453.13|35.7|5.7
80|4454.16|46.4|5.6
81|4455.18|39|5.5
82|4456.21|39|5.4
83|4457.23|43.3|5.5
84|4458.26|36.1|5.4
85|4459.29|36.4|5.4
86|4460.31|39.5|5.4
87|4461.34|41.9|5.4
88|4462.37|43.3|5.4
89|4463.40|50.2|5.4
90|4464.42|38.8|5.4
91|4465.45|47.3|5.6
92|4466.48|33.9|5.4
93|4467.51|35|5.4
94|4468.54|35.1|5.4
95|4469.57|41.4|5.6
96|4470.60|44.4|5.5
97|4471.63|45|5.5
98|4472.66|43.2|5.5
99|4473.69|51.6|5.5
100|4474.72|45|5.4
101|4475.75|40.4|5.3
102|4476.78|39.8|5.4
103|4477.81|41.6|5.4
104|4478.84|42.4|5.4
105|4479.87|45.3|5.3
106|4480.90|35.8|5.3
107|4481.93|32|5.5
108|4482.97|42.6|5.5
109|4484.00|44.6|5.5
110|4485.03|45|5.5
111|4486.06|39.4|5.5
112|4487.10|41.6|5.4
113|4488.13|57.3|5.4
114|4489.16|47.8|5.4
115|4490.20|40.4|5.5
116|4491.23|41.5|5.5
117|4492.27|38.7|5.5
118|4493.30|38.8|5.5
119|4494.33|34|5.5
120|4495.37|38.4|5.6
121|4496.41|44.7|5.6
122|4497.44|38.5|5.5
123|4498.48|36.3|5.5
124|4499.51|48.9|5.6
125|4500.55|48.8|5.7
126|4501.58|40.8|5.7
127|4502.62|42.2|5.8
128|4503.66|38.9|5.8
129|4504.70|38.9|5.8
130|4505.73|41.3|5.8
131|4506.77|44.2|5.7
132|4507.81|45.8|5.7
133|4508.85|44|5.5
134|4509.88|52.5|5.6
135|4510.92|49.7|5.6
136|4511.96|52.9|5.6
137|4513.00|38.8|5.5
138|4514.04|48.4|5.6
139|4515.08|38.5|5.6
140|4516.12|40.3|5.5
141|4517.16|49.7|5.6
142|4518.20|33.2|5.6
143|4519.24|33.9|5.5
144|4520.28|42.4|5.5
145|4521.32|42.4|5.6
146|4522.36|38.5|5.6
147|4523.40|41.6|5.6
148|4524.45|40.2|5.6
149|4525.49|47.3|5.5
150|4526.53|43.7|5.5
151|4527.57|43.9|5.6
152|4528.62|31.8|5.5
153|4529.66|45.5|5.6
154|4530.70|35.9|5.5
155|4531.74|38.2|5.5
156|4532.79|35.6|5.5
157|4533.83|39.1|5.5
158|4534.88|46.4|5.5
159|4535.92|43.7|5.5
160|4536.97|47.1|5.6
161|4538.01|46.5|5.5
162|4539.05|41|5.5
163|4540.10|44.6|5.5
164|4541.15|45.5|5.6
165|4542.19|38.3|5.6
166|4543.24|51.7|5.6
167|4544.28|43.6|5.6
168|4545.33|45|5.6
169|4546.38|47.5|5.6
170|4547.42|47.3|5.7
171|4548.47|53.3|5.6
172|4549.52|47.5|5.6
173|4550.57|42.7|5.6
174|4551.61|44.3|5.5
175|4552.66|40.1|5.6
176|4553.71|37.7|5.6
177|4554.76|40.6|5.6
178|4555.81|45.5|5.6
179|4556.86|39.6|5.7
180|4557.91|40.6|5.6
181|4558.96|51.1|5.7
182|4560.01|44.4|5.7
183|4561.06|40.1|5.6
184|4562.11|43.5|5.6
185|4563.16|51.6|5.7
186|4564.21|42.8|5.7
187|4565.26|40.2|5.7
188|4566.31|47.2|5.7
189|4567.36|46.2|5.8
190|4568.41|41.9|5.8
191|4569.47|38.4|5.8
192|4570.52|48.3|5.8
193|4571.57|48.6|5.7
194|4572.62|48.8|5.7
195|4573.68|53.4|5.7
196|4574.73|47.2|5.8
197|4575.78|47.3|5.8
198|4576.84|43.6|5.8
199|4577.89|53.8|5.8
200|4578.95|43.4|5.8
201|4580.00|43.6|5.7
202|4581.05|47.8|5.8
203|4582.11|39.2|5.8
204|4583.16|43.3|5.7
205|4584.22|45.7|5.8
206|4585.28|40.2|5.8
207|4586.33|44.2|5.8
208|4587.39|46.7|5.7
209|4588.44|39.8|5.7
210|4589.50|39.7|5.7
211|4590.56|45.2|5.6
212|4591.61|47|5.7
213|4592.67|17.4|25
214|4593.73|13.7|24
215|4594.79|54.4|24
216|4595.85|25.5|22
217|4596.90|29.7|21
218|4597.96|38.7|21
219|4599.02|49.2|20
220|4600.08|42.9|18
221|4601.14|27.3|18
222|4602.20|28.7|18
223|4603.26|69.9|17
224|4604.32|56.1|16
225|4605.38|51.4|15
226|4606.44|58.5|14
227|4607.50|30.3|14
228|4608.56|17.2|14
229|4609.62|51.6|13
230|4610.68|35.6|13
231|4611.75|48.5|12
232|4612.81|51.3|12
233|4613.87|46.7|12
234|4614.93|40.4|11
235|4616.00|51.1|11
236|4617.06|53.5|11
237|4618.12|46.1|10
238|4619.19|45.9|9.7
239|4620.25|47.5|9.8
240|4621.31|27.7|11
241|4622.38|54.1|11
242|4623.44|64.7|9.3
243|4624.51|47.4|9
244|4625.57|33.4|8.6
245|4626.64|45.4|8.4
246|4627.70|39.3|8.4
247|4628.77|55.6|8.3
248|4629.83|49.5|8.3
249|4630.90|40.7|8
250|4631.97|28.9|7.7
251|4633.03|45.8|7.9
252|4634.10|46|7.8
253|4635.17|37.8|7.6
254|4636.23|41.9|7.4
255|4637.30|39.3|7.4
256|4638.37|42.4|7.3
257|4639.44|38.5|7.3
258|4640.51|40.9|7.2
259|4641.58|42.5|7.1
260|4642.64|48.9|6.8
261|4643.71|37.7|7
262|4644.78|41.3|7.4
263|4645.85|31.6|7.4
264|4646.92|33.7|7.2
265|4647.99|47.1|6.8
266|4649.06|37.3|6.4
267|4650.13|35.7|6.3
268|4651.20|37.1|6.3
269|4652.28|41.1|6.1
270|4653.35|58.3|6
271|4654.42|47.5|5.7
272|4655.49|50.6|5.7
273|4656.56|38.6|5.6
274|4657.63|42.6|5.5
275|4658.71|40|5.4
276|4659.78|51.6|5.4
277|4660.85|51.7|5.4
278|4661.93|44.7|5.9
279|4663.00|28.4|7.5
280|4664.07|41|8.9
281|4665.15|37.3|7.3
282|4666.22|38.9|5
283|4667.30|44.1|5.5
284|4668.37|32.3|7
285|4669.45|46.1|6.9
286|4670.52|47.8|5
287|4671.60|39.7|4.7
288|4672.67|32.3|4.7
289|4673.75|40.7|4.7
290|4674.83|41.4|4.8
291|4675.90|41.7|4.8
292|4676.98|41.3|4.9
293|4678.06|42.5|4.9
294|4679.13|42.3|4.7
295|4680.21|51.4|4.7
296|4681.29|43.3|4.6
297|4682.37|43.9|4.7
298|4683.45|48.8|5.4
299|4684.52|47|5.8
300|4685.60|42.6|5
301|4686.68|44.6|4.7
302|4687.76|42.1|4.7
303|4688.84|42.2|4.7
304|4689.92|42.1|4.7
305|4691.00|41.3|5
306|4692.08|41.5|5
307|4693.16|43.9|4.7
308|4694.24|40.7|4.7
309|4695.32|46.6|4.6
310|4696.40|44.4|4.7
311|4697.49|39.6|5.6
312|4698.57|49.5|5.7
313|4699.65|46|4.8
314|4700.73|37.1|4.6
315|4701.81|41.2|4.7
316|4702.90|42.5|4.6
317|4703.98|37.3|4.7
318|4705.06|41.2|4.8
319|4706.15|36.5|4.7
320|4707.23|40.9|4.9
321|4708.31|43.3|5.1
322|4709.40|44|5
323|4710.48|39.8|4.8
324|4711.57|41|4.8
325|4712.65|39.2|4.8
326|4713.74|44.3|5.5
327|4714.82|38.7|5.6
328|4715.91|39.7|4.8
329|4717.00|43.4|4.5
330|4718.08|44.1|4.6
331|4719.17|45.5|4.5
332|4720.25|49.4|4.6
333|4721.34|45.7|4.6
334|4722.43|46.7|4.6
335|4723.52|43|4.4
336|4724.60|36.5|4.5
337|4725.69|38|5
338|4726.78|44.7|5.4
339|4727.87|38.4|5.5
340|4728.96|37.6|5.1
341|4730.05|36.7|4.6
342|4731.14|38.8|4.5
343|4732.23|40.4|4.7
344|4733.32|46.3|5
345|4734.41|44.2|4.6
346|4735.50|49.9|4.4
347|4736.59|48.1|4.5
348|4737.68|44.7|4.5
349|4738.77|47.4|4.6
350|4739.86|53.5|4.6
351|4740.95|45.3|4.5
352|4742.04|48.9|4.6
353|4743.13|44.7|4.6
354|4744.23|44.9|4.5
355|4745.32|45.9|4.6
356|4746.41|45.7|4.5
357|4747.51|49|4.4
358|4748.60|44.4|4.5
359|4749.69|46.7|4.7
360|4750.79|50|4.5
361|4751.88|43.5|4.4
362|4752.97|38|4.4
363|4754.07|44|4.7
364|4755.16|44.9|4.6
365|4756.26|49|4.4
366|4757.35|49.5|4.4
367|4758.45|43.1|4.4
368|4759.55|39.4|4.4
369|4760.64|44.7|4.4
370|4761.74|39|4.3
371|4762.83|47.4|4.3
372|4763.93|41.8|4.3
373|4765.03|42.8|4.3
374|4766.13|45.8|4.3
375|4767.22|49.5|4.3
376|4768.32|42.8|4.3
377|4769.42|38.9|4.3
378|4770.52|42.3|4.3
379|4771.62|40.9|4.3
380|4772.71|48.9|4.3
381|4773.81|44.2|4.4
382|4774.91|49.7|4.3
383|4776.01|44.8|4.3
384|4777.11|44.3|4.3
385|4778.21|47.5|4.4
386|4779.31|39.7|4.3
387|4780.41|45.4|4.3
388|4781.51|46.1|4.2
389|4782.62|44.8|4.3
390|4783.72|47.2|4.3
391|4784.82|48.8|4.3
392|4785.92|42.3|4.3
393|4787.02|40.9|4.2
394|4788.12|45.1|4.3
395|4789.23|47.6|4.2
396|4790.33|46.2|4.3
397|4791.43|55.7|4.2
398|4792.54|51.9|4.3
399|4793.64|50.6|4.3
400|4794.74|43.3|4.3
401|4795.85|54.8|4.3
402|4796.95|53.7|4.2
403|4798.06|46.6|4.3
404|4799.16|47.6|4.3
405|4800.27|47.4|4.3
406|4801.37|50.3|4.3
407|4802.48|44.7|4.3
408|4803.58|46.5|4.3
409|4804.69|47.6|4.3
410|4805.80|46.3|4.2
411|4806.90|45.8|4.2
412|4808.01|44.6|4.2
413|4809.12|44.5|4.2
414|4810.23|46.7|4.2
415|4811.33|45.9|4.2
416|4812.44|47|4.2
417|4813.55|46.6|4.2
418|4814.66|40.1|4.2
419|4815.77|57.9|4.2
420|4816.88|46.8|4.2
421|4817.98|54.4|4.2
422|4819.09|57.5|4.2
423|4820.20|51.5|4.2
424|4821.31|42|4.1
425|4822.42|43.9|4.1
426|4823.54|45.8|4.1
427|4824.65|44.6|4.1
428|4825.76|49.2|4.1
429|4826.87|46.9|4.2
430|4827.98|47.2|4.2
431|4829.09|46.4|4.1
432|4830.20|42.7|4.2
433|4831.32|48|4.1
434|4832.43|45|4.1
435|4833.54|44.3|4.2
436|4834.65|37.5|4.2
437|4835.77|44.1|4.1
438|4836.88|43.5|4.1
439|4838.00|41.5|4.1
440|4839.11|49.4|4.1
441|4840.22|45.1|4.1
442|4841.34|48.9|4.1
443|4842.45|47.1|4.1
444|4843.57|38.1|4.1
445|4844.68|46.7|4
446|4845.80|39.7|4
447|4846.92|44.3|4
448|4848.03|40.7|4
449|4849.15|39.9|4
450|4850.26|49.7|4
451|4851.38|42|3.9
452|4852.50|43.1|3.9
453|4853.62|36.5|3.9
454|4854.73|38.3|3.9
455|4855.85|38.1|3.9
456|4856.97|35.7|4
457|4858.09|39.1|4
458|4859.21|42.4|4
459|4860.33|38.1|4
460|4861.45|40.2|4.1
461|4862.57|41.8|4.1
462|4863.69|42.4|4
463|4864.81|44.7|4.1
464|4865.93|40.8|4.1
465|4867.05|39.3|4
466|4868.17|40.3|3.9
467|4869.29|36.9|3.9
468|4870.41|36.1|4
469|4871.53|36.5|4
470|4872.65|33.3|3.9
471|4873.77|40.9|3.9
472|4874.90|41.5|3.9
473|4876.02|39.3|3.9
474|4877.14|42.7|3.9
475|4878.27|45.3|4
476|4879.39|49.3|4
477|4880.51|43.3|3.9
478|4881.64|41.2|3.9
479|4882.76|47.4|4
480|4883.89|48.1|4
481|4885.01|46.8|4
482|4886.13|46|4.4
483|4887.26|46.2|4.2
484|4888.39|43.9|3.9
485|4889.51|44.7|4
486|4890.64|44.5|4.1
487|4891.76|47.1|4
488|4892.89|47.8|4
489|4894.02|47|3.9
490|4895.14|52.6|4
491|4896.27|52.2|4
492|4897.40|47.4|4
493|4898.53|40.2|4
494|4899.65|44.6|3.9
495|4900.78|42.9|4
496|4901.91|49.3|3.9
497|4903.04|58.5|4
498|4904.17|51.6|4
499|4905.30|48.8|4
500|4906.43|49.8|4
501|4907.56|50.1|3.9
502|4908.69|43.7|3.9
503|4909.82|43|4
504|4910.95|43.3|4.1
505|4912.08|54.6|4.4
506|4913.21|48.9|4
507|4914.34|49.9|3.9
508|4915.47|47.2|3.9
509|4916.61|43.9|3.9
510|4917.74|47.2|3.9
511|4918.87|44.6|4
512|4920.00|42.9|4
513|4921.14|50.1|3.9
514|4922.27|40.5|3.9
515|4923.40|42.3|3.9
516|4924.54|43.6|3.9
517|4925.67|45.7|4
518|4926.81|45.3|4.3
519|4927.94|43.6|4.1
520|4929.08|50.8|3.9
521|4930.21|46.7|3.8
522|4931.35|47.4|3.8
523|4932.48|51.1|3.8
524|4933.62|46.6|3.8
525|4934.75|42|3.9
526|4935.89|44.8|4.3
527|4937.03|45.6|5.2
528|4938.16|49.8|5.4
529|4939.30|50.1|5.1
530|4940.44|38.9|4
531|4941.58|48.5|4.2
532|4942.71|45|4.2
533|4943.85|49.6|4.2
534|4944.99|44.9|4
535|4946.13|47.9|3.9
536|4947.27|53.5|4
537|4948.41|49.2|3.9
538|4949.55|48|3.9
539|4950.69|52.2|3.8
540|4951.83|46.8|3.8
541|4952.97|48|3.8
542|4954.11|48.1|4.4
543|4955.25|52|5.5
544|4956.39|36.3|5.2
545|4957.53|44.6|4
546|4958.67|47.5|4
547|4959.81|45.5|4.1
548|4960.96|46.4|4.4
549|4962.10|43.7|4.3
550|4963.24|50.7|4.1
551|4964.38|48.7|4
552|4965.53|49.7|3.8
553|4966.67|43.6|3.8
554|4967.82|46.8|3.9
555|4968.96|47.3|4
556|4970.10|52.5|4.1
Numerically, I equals 0.11 mag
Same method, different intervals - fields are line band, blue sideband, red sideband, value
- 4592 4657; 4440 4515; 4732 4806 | 0.05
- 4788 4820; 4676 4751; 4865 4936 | -0.10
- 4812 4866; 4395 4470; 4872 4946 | 0.02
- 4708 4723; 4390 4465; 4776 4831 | 0.05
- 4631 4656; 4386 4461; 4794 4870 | 0.01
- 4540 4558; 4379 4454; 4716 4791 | -0.10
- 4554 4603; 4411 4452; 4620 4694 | -0.02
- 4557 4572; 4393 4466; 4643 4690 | -0.10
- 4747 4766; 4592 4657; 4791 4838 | 0.03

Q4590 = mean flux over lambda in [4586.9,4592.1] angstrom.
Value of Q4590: 43.7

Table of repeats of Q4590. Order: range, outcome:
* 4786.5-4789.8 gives 44.6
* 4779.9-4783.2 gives 45.4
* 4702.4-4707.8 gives 39.7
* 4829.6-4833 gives 45.2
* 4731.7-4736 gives 45.2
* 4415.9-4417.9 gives 39.9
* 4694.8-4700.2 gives 45.2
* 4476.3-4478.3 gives 40.7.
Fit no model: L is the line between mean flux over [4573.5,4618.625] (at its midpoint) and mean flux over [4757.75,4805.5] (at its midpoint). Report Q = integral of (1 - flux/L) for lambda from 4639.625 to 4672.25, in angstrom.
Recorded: 1.5 angstrom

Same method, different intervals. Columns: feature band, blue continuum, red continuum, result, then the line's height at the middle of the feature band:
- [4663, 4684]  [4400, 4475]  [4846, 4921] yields 0.15 angstrom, 41.9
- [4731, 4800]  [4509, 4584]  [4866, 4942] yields -1.48 angstrom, 44.9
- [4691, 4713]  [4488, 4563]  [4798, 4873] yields 0.88 angstrom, 43.6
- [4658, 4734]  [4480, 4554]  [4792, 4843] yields 5.28 angstrom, 45.3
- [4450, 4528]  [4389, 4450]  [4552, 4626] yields -2.94 angstrom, 40.4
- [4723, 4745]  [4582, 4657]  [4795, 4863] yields 0.13 angstrom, 43.9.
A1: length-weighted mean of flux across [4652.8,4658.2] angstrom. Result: 47.5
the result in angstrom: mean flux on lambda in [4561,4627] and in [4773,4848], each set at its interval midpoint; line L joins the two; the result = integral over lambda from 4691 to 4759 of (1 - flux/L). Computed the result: 2.7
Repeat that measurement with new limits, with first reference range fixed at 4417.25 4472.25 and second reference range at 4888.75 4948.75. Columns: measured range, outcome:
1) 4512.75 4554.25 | -1.5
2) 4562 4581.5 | -2.1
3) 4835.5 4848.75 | 0.5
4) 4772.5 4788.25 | -0.1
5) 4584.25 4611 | 1.2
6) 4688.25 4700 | 0.0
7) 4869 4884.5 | 1.6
